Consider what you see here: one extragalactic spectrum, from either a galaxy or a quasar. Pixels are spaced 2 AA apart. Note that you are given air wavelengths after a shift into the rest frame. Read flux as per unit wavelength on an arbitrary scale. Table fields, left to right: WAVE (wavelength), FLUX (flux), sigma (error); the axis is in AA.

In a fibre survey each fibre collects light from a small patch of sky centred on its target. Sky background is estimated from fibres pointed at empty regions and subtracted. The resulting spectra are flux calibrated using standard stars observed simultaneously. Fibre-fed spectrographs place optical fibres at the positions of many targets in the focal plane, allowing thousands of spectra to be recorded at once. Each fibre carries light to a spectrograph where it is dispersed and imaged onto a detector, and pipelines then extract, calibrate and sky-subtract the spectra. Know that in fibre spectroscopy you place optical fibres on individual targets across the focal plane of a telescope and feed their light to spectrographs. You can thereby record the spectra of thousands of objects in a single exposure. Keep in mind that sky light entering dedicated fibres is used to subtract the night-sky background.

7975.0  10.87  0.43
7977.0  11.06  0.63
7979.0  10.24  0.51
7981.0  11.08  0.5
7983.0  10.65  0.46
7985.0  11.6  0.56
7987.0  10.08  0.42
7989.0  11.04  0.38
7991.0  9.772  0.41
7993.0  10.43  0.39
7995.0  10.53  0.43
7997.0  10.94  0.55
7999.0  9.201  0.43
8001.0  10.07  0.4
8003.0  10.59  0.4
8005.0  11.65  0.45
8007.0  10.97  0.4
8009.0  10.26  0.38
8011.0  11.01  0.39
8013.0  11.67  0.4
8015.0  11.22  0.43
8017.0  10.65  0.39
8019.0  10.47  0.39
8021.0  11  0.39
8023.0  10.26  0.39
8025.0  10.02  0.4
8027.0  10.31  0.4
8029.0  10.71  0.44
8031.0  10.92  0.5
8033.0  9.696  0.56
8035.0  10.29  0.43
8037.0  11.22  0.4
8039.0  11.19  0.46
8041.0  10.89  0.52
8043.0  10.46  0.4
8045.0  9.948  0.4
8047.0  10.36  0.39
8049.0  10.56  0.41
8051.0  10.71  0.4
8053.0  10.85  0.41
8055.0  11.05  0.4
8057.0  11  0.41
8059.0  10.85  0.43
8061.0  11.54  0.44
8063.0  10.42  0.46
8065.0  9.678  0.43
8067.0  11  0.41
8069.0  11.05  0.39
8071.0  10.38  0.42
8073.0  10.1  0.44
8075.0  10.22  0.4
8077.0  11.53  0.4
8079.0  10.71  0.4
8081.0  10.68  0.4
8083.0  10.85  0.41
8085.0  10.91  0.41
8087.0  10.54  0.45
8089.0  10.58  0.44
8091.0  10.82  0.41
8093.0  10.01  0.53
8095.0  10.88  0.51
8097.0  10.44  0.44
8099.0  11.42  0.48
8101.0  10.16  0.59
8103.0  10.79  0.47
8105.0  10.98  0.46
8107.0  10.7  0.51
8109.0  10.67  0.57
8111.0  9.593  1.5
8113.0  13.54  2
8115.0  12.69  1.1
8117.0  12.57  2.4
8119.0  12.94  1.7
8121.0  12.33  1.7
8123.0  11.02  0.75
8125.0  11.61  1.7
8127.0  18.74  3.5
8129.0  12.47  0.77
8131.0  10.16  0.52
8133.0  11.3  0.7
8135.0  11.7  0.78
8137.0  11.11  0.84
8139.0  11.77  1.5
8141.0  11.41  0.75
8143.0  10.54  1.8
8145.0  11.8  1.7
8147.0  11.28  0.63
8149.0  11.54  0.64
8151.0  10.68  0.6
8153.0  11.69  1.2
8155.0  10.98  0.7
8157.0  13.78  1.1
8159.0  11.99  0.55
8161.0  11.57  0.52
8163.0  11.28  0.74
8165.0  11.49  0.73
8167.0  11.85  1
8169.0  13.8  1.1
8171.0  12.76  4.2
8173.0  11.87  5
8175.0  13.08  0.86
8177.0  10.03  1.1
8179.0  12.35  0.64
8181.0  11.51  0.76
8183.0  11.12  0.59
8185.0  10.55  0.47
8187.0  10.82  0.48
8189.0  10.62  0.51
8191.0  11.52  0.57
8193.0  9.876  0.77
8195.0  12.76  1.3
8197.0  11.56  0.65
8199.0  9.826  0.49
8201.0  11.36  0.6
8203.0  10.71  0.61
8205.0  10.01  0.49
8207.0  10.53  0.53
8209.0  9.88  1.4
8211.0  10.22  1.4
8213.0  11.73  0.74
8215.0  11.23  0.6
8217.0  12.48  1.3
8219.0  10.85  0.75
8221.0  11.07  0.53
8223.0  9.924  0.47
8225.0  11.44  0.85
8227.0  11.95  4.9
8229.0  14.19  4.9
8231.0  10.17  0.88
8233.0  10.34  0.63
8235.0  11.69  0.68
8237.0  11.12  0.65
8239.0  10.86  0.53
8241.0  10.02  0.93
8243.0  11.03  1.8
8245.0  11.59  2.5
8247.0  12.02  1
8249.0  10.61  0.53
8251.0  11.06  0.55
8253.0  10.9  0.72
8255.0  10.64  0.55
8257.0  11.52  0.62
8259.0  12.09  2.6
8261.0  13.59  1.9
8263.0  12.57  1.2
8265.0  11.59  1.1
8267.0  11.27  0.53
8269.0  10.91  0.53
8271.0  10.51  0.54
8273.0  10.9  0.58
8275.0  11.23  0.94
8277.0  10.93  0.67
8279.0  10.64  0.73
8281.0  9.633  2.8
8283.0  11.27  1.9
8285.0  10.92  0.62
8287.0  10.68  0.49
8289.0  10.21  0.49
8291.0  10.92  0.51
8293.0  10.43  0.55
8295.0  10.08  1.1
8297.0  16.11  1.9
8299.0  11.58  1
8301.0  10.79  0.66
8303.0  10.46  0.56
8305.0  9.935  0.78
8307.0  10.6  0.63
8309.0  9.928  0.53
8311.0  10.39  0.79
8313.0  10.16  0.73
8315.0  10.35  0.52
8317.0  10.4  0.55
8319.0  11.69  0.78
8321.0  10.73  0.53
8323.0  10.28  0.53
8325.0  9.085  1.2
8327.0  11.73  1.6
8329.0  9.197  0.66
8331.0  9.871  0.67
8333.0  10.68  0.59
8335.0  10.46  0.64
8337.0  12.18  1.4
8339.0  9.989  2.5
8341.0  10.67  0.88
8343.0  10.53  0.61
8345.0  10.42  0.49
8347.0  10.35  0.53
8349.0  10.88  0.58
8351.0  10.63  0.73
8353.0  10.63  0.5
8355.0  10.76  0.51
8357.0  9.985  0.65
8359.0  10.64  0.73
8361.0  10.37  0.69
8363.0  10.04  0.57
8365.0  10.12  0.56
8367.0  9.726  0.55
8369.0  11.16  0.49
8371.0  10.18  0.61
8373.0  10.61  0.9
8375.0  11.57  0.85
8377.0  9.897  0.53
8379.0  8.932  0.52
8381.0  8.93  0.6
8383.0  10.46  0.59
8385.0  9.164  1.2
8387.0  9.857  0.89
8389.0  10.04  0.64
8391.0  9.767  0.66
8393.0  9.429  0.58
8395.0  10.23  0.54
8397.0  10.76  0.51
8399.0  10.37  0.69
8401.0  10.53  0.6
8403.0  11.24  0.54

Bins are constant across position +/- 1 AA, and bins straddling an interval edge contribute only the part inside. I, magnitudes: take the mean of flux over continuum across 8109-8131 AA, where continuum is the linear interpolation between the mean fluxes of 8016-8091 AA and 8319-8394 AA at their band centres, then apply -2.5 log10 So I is -0.19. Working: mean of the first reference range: 10.6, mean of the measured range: 12.5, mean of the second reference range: 10.3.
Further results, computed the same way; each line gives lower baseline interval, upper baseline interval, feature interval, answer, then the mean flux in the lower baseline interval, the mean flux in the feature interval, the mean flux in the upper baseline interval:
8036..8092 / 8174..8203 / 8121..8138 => -0.122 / 10.7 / 12.3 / 11.2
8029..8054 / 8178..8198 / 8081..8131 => -0.059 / 10.6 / 11.5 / 11.3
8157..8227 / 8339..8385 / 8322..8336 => 0.033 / 11.3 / 10.2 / 10.3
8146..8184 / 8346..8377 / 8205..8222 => 0.054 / 11.8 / 10.9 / 10.5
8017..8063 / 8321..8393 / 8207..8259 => -0.073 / 10.6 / 11.1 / 10.3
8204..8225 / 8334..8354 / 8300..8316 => 0.040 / 10.8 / 10.3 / 10.7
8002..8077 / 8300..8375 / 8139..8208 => -0.083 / 10.7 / 11.4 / 10.5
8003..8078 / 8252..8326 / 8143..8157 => -0.061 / 10.7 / 11.4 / 11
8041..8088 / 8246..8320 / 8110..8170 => -0.111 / 10.7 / 12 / 11.1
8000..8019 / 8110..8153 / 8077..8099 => 0.082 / 10.9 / 10.7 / 11.9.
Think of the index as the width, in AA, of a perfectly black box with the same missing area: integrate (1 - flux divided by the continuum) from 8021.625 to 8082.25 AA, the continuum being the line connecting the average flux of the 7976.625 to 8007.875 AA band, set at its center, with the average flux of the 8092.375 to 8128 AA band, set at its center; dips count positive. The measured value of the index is 3.03 AA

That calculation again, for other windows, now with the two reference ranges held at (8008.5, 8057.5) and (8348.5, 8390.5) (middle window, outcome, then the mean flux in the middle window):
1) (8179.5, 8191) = -0.6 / 11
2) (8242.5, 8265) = -2.7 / 11.6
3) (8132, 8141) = -0.8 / 11.5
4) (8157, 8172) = -2.5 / 12.2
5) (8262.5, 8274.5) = -1.0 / 11.2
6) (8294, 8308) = -1.4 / 11.4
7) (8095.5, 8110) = -0.2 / 10.7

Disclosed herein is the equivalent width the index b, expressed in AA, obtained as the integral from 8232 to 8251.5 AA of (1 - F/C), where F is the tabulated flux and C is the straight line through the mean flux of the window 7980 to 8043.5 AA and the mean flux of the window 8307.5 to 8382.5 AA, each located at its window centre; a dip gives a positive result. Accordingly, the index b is -1.05 AA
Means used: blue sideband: 10.7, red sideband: 10.4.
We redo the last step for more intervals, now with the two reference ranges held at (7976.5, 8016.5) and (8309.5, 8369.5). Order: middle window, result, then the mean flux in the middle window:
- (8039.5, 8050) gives 0.2 AA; 10.5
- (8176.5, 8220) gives -1.8 AA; 11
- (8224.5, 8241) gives -1.3 AA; 11.4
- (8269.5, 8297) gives -0.9 AA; 10.8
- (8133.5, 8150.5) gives -1.2 AA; 11.4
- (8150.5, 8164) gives -1.5 AA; 11.7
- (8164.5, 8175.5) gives -2.0 AA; 12.5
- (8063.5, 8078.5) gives 0.1 AA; 10.6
